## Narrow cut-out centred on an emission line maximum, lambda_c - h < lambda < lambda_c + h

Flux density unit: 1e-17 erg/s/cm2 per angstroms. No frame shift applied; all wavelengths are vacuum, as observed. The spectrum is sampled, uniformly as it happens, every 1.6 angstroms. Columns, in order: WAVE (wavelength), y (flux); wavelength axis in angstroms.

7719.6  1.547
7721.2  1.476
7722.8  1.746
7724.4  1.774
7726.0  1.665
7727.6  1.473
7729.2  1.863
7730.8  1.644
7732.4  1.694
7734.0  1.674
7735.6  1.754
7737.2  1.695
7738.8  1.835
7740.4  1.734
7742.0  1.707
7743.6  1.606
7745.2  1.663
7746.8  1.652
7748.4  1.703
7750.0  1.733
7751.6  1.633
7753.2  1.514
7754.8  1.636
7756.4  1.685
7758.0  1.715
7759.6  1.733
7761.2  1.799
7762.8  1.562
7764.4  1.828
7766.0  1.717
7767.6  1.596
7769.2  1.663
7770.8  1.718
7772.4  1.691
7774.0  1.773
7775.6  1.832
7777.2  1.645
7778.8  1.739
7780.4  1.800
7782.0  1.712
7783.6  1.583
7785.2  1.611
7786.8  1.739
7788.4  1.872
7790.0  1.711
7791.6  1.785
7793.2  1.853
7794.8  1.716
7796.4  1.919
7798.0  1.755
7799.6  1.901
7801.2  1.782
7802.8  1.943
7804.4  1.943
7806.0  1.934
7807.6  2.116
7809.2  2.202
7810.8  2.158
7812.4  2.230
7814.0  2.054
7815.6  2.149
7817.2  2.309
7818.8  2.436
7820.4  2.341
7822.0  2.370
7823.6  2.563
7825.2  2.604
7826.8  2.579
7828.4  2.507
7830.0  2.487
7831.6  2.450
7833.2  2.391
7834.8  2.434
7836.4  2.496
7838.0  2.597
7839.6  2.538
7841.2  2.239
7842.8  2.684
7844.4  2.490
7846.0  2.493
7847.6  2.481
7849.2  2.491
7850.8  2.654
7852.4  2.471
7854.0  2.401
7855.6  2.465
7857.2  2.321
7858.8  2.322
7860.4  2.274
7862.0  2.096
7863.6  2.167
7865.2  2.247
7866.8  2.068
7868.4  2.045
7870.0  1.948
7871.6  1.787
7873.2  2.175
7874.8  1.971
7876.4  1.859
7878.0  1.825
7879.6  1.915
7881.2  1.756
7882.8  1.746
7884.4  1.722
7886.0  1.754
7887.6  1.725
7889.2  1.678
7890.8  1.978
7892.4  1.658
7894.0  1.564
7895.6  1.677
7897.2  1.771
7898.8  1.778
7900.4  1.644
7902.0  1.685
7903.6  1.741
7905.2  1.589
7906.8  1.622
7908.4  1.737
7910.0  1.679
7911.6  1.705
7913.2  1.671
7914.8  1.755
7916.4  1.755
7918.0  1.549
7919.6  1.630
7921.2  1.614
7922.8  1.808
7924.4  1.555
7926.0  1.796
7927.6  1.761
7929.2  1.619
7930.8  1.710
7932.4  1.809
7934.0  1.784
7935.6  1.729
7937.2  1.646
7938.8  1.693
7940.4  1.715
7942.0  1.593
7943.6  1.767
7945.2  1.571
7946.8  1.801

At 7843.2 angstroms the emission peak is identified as Mg II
